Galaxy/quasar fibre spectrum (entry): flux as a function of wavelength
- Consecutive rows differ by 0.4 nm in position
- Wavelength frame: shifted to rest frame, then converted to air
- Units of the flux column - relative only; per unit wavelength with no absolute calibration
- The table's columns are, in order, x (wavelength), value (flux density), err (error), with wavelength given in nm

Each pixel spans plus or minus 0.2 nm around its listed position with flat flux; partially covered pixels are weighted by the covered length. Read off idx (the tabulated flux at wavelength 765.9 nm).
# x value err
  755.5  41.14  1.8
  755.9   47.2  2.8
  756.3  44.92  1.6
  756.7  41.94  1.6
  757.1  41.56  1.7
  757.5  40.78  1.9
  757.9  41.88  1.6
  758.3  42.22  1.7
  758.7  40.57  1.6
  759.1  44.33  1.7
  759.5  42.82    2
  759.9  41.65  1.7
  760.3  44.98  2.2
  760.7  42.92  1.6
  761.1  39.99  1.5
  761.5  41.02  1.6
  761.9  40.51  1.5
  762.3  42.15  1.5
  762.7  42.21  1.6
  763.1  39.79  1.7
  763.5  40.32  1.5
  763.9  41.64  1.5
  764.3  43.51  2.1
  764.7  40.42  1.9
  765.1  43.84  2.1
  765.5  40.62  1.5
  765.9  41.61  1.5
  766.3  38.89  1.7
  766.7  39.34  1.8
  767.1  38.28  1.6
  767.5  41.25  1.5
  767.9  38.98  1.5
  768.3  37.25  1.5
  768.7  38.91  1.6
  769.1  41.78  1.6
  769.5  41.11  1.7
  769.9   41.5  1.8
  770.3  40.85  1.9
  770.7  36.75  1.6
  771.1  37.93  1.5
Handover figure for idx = 41.61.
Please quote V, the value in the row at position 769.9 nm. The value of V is 41.5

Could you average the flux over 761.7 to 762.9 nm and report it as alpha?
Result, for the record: 41.6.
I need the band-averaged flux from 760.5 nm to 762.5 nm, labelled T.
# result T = 41.3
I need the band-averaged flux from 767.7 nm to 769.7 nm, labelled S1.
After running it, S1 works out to 39.6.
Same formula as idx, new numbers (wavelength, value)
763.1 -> 39.79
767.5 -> 41.25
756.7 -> 41.94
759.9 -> 41.65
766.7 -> 39.34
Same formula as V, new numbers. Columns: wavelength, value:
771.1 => 37.93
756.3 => 44.92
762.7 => 42.21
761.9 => 40.51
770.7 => 36.75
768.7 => 38.91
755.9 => 47.2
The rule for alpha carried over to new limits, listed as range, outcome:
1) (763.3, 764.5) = 41.8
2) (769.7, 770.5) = 41.2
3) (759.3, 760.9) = 43.1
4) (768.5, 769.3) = 40.3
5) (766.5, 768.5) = 39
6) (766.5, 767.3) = 38.8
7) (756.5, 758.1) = 41.5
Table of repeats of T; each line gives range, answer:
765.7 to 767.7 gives 39.9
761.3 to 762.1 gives 40.8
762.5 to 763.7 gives 40.8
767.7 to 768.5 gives 38.1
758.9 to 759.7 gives 43.6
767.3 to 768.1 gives 40.1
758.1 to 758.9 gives 41.4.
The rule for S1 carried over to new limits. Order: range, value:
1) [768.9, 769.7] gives 41.4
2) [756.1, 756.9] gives 43.4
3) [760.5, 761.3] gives 41.5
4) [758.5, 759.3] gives 42.5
